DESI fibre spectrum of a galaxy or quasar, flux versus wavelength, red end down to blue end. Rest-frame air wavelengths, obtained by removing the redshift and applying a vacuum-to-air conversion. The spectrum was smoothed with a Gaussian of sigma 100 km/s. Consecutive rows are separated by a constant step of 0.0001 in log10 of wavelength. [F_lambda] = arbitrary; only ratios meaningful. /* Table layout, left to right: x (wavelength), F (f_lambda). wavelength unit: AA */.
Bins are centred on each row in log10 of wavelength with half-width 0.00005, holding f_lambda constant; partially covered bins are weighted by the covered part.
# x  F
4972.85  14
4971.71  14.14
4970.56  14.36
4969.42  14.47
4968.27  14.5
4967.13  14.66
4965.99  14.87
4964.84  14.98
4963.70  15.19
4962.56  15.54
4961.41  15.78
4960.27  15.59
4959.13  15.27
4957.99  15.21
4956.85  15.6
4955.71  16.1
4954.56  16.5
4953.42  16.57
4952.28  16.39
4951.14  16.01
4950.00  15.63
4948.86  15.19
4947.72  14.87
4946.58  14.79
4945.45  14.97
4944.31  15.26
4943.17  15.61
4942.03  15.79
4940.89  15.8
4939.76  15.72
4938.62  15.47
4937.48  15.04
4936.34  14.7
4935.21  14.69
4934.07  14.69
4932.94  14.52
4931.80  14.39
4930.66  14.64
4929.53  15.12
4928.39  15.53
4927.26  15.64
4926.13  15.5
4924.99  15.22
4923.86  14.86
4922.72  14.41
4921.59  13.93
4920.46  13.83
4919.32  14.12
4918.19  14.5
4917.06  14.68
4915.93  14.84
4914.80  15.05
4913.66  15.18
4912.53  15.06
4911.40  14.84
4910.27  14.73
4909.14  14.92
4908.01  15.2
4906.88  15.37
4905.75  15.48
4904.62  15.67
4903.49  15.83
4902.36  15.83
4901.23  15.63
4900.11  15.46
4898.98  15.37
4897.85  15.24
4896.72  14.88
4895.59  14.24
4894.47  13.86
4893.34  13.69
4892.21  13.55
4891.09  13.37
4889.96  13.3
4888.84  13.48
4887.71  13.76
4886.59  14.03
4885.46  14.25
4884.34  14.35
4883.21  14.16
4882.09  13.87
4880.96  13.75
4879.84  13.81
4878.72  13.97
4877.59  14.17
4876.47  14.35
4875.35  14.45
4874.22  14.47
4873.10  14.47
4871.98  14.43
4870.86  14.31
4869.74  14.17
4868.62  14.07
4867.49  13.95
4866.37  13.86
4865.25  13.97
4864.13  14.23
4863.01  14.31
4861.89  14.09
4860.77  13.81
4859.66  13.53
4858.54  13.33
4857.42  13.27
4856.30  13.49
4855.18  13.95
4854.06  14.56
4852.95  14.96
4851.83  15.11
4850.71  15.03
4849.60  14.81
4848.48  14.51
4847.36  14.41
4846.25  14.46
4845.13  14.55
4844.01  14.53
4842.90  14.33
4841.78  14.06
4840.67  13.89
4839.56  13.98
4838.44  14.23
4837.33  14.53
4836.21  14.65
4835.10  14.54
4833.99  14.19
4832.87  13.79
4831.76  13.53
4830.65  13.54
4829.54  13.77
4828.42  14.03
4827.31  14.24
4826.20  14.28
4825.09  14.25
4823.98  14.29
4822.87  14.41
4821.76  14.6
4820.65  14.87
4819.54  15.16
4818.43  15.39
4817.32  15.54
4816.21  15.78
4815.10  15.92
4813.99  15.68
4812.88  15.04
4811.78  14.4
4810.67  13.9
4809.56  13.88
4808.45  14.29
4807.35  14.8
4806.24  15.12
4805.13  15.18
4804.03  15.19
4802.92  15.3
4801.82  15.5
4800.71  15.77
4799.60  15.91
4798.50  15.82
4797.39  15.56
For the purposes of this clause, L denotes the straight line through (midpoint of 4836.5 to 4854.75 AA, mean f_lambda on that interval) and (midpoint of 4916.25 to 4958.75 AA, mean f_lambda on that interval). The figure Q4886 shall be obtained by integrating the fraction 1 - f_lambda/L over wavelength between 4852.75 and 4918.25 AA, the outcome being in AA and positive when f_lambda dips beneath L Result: 1.8 AA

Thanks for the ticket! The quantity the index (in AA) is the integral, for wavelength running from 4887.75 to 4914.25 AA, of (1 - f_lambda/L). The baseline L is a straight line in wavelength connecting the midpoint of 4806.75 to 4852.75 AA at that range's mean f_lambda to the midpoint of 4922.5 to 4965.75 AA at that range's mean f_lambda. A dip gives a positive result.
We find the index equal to 0.5 AA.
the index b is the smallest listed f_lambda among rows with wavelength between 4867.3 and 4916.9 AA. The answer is 13.3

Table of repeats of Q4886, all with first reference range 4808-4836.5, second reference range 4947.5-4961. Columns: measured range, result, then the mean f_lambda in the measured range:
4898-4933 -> 0.9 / 15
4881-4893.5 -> 1.1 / 13.8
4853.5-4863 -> 0.7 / 13.8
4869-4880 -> 0.5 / 14.3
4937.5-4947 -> 0.1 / 15.4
